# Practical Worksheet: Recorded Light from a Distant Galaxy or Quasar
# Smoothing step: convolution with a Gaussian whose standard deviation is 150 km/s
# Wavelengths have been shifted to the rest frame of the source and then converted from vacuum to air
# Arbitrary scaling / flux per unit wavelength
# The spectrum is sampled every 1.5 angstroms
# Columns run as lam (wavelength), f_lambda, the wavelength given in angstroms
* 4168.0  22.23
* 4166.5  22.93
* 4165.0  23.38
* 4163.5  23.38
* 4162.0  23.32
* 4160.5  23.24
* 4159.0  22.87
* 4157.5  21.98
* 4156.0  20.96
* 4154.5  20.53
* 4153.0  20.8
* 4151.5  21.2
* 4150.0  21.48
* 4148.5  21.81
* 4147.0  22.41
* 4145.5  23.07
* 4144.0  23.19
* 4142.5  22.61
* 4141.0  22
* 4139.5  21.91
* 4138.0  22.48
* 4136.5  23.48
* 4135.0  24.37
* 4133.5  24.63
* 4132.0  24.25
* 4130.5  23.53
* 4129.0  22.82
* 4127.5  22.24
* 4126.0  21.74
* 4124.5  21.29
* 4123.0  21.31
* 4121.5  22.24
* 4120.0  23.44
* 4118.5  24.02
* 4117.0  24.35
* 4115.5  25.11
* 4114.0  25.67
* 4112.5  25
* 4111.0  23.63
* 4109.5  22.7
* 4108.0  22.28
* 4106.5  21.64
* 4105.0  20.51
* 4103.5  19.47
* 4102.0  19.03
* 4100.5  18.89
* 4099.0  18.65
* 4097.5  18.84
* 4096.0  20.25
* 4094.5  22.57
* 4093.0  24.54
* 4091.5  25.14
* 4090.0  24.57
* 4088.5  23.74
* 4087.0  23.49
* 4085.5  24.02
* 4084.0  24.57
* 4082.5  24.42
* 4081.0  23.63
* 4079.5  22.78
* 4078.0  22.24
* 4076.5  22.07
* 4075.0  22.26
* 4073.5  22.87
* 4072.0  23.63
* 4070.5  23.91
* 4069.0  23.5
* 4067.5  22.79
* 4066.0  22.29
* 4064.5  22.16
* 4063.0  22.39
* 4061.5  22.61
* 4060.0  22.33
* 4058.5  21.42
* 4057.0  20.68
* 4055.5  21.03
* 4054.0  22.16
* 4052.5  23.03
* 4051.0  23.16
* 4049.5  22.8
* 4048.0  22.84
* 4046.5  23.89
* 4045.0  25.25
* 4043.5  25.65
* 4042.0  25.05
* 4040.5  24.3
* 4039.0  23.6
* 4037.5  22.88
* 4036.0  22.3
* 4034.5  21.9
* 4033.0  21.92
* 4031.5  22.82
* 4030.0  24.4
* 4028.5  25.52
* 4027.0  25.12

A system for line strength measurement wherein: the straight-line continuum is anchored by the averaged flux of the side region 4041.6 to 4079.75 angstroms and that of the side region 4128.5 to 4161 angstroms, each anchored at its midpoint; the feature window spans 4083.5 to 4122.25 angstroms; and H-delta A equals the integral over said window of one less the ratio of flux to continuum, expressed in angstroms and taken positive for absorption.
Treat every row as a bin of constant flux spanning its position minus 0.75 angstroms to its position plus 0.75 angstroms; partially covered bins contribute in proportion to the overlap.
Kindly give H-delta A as 0.12 angstroms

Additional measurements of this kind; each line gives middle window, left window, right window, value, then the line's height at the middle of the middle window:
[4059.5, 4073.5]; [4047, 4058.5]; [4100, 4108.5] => -0.7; 21.7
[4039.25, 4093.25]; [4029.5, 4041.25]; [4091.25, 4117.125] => -1.7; 22.5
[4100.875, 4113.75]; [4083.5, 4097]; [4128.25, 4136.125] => 1.0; 23.7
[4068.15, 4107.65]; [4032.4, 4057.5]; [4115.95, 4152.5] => 1.0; 22.9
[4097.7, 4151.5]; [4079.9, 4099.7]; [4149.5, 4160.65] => -0.6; 22.2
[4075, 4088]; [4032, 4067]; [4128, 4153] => -0.3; 22.8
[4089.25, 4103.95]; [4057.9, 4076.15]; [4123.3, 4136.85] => 1.0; 22.9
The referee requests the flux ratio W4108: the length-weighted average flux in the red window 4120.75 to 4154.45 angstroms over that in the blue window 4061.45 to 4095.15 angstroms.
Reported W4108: 1.0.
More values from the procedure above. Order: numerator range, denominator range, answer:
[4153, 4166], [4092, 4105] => 1.10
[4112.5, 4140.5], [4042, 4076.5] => 1.02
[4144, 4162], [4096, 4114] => 1.04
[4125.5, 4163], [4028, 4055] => 0.96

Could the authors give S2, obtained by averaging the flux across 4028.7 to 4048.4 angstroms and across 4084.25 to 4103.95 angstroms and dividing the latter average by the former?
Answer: 0.9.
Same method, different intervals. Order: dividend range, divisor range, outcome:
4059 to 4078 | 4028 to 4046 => 0.95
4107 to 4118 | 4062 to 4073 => 1.05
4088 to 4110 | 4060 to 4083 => 0.94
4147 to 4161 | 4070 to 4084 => 0.94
